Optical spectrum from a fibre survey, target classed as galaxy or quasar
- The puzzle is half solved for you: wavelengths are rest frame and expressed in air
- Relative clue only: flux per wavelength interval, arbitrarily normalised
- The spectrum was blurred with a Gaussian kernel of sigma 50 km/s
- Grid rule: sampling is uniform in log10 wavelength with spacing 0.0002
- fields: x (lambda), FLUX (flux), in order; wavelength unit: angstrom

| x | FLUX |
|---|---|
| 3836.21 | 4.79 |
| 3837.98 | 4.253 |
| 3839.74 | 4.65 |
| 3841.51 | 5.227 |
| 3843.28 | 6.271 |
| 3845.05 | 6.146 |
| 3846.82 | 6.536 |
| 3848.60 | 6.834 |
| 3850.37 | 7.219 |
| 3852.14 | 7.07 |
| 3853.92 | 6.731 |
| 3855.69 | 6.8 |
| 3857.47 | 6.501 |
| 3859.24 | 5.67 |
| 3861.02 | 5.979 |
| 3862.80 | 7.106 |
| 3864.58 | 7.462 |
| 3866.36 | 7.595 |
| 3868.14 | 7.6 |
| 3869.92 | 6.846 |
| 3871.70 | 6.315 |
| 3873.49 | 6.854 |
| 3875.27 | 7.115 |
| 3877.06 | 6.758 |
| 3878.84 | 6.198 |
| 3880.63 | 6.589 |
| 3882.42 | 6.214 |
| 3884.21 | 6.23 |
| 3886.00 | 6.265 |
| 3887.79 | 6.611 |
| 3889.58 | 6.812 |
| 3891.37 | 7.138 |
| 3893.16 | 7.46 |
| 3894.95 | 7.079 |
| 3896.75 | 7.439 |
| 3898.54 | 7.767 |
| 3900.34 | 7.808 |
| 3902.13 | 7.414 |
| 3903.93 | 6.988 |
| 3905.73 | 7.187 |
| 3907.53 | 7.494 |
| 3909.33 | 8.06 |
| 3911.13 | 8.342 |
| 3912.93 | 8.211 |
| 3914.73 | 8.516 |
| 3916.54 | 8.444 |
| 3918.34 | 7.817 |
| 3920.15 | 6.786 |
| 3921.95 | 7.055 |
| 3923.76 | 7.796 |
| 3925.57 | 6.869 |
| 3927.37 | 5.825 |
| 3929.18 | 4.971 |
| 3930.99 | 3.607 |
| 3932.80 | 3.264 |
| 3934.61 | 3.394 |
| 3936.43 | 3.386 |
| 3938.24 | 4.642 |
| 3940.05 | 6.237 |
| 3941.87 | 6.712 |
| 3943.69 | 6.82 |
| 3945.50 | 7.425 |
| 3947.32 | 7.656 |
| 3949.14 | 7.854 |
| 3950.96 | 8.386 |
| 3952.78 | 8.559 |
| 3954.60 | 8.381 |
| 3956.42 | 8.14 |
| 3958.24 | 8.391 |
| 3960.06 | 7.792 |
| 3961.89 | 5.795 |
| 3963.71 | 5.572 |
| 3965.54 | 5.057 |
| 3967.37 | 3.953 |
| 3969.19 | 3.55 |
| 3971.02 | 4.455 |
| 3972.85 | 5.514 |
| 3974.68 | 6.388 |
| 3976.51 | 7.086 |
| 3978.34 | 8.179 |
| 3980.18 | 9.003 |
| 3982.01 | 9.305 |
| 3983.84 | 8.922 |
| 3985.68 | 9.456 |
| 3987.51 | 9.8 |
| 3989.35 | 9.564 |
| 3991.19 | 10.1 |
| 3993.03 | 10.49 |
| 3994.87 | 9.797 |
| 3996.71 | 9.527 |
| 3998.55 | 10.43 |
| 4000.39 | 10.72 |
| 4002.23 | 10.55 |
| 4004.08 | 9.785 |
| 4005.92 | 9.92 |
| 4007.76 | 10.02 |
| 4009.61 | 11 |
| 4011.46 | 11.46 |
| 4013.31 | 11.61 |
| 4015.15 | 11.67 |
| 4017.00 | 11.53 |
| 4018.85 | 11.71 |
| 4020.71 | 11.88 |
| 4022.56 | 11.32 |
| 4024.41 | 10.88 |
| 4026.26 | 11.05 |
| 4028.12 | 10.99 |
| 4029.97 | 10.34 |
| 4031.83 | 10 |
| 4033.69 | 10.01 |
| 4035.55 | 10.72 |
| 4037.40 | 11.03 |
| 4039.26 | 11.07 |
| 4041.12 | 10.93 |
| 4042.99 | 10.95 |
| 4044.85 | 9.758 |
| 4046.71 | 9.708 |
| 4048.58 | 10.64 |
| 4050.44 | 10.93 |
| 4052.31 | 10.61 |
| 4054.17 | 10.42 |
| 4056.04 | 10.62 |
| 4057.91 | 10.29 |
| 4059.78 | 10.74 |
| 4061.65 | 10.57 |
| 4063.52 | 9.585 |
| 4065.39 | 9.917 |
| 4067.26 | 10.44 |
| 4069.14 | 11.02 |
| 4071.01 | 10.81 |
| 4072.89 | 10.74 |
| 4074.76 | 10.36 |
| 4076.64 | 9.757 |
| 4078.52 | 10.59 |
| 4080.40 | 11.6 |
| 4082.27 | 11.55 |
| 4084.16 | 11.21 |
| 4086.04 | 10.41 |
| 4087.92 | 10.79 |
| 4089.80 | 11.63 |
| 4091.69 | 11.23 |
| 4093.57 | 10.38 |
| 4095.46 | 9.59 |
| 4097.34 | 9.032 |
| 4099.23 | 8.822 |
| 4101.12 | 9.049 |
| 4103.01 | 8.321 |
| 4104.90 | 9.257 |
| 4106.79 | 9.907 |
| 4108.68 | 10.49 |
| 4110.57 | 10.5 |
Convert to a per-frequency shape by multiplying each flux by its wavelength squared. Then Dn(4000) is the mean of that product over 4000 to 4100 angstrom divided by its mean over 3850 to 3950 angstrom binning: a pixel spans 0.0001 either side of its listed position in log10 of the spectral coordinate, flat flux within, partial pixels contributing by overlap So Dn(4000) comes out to 1.7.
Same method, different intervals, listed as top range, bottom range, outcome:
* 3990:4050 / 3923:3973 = 1.82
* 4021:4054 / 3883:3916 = 1.55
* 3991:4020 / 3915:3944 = 1.88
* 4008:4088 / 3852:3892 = 1.75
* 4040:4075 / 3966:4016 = 1.21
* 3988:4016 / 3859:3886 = 1.66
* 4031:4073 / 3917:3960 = 1.69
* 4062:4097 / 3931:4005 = 1.50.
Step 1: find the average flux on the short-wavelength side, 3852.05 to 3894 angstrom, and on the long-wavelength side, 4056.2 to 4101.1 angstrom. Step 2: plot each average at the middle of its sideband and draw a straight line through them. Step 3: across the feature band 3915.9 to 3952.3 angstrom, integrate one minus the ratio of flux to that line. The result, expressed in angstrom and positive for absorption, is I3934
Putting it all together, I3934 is 7.3 angstrom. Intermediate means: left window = 6.74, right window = 10.5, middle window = 6.26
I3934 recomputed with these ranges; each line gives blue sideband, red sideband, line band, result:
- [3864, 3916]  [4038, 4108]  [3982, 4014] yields -3.8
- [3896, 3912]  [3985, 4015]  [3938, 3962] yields 3.9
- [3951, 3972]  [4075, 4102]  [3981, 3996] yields -5.0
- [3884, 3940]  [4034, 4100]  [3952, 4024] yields -2.3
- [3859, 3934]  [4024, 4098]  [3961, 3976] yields 6.0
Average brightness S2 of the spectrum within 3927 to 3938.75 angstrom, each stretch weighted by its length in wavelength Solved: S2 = 4.06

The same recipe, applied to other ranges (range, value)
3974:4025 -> 10.1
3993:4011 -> 10.2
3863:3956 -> 6.88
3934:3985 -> 6.7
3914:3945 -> 6.01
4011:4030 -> 11.4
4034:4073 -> 10.5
